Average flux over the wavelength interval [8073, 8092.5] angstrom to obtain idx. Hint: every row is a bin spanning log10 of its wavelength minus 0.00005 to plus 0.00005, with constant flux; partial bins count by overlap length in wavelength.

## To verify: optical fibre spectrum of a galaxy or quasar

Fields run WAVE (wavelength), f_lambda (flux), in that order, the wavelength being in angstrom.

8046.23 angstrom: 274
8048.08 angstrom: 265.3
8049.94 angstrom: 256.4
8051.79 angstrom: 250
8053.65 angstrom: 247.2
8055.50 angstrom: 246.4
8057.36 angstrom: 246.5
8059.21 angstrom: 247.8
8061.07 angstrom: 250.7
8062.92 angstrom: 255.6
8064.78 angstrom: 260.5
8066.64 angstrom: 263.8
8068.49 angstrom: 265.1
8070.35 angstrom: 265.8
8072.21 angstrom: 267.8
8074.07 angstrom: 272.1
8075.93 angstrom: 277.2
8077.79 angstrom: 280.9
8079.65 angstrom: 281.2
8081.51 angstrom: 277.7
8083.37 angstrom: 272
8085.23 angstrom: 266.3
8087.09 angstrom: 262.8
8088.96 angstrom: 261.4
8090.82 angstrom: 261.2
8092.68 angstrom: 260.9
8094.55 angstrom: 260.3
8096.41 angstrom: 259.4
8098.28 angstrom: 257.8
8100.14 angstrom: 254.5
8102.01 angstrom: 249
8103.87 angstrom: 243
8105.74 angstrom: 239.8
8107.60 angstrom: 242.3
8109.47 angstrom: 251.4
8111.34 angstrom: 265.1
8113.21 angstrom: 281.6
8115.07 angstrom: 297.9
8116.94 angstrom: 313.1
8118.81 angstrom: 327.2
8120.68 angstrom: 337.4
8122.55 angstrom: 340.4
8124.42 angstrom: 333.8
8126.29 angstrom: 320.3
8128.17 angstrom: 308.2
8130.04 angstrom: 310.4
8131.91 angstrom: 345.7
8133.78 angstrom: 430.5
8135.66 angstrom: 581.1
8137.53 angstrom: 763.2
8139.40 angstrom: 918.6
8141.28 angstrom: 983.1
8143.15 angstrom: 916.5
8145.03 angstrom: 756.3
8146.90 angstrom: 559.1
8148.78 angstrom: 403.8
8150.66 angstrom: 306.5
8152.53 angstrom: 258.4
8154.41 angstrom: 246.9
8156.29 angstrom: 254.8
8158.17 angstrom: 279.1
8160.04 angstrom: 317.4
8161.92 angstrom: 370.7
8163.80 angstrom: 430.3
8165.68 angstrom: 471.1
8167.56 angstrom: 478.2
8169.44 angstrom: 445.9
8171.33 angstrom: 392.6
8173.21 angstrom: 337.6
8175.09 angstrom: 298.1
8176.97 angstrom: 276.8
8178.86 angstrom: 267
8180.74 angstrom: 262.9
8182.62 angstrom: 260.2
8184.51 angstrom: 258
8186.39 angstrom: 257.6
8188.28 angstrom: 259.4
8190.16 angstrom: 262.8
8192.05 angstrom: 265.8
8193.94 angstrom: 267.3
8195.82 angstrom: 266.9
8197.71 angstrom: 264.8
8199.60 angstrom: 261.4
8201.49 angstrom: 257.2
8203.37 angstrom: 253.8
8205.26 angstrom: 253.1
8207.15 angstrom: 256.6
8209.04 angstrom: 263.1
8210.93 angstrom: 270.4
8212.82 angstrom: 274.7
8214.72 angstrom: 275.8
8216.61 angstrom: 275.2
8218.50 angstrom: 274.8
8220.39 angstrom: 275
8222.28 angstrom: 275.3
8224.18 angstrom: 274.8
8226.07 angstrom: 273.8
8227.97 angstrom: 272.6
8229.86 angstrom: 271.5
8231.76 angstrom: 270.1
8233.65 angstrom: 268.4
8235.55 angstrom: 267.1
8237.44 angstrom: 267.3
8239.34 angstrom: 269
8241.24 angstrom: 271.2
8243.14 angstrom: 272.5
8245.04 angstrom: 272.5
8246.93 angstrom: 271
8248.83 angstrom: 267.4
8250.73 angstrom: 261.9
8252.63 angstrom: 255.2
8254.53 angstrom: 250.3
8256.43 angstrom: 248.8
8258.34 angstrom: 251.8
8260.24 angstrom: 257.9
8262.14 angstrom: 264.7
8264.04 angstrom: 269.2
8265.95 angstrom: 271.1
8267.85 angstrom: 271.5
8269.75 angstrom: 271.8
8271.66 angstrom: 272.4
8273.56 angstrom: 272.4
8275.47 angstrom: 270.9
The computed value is 271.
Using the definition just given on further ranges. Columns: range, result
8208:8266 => 268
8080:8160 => 369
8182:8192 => 260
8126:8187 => 428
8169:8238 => 277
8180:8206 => 261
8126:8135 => 352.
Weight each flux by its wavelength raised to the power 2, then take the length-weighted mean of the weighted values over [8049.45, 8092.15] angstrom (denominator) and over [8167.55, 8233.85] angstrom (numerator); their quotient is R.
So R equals 1.1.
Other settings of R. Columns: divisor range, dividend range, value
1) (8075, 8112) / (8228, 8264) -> 1.05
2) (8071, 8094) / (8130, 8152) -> 2.30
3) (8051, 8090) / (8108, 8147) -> 1.81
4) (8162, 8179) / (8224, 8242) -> 0.72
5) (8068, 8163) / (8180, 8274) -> 0.76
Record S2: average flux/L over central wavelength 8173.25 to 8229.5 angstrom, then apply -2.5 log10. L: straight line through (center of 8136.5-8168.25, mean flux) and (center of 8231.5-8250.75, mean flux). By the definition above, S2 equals 0.36 mag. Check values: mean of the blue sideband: 513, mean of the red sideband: 269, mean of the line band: 269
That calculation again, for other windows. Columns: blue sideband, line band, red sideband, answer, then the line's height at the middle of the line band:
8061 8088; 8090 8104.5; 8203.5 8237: 0.05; 269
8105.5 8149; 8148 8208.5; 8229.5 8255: 0.22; 372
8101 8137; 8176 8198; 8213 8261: 0.10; 291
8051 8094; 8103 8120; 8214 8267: -0.04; 264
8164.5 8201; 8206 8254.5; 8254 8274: 0.05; 282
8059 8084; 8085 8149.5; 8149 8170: -0.23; 311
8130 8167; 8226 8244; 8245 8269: 0.15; 310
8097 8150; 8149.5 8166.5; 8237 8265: 0.16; 378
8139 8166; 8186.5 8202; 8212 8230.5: 0.34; 359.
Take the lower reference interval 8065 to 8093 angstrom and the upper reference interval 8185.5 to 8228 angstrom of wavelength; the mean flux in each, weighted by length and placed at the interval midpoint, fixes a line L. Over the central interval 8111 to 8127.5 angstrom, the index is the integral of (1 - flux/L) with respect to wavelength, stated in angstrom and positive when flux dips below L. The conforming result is -2.9 angstrom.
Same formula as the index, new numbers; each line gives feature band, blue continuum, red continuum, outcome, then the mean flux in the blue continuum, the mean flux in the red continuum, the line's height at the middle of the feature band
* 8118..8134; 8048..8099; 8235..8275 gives -4.39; 262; 266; 263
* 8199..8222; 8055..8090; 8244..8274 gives -0.17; 265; 264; 264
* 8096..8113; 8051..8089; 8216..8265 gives 0.73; 263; 267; 264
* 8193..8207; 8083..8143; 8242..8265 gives 1.84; 362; 262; 300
